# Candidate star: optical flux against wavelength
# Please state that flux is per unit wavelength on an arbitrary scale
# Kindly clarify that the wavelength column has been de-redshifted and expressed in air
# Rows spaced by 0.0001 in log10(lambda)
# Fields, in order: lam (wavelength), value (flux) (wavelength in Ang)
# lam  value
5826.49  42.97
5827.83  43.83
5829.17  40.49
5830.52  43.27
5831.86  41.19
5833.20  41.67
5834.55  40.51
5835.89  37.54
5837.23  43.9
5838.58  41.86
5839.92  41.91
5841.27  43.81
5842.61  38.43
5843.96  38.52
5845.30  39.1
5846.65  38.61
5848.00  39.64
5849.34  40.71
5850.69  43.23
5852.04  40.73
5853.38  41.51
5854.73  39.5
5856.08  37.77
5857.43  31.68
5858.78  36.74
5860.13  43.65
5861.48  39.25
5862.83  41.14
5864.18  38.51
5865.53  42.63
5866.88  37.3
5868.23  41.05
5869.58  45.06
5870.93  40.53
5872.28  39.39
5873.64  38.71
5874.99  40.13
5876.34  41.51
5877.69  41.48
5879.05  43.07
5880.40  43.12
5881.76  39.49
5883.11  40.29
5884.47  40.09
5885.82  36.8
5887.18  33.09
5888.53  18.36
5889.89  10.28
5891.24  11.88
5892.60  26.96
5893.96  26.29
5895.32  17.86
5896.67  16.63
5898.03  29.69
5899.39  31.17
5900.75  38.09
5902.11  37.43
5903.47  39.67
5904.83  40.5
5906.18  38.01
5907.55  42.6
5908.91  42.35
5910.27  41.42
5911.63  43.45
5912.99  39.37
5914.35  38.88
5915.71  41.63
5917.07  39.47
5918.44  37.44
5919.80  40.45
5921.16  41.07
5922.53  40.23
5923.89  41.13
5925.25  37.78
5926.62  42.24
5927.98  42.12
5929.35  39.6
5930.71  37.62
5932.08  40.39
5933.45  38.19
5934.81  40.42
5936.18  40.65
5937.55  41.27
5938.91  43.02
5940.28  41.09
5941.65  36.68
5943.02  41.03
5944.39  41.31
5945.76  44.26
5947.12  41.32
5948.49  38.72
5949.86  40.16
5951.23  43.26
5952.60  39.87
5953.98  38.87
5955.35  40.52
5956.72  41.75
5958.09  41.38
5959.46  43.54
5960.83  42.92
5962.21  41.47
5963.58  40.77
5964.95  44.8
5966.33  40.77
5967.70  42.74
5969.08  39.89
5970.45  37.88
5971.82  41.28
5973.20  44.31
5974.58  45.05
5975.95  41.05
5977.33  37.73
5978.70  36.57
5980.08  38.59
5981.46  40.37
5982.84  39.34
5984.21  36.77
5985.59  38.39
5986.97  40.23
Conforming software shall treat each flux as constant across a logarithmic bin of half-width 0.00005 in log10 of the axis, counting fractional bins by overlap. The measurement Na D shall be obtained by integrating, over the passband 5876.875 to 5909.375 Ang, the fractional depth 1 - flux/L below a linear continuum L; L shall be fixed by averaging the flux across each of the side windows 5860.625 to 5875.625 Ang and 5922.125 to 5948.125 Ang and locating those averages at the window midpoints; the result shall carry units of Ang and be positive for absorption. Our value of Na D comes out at 6.23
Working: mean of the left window 40.4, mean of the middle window 32.7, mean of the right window 40.5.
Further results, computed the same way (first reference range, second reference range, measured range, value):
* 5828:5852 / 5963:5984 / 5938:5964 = -0.3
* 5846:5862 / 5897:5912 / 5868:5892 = 1.9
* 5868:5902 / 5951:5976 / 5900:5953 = -3.9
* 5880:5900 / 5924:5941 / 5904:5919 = -2.8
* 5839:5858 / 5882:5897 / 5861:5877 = -3.8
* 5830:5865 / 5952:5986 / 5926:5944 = 0.1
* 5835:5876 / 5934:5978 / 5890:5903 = 4.8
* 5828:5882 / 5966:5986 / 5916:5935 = 0.2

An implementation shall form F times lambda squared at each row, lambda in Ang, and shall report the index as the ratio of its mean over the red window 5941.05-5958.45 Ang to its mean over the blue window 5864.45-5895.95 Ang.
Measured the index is 1.20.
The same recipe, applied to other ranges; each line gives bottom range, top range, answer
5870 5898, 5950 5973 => 1.31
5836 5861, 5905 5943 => 1.03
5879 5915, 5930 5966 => 1.25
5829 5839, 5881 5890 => 0.80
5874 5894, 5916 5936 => 1.22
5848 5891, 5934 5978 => 1.12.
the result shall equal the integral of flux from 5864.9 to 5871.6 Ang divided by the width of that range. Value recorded 41.3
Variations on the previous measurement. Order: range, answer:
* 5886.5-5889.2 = 25.8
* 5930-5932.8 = 39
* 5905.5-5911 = 41.1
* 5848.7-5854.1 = 41.5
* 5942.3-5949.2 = 41.3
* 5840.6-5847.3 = 39.7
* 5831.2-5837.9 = 41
